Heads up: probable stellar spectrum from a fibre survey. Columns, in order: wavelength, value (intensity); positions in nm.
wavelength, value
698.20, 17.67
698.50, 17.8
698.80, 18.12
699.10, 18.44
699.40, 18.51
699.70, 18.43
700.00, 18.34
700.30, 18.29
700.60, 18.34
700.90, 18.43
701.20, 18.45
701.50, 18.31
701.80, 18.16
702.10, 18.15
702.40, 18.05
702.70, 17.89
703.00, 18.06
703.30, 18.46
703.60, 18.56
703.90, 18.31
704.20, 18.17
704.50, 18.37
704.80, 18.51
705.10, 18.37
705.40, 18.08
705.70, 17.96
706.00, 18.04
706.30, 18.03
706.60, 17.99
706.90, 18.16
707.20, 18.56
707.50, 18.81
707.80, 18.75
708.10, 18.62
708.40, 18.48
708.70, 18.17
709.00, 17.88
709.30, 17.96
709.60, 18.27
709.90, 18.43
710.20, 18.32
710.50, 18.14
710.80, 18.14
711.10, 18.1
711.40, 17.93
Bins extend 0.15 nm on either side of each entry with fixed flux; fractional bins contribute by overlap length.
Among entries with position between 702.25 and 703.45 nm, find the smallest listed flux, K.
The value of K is 17.89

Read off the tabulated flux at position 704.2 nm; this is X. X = 18.17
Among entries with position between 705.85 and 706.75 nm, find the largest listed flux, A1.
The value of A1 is 18.04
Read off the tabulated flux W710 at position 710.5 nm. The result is 18.14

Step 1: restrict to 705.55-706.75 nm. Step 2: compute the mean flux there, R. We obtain 18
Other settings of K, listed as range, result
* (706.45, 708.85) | 17.99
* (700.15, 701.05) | 18.29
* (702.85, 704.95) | 18.06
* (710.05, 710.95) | 18.14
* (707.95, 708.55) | 18.48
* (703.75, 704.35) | 18.17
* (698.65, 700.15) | 18.12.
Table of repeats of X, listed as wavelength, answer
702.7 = 17.89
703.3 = 18.46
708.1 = 18.62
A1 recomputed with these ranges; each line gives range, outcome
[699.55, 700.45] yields 18.43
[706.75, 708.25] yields 18.81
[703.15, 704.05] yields 18.56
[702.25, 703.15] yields 18.06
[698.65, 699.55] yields 18.51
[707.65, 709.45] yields 18.75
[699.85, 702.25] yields 18.45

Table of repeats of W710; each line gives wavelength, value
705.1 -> 18.37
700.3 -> 18.29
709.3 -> 17.96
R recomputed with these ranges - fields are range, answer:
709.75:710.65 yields 18.3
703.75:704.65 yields 18.3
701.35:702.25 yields 18.2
